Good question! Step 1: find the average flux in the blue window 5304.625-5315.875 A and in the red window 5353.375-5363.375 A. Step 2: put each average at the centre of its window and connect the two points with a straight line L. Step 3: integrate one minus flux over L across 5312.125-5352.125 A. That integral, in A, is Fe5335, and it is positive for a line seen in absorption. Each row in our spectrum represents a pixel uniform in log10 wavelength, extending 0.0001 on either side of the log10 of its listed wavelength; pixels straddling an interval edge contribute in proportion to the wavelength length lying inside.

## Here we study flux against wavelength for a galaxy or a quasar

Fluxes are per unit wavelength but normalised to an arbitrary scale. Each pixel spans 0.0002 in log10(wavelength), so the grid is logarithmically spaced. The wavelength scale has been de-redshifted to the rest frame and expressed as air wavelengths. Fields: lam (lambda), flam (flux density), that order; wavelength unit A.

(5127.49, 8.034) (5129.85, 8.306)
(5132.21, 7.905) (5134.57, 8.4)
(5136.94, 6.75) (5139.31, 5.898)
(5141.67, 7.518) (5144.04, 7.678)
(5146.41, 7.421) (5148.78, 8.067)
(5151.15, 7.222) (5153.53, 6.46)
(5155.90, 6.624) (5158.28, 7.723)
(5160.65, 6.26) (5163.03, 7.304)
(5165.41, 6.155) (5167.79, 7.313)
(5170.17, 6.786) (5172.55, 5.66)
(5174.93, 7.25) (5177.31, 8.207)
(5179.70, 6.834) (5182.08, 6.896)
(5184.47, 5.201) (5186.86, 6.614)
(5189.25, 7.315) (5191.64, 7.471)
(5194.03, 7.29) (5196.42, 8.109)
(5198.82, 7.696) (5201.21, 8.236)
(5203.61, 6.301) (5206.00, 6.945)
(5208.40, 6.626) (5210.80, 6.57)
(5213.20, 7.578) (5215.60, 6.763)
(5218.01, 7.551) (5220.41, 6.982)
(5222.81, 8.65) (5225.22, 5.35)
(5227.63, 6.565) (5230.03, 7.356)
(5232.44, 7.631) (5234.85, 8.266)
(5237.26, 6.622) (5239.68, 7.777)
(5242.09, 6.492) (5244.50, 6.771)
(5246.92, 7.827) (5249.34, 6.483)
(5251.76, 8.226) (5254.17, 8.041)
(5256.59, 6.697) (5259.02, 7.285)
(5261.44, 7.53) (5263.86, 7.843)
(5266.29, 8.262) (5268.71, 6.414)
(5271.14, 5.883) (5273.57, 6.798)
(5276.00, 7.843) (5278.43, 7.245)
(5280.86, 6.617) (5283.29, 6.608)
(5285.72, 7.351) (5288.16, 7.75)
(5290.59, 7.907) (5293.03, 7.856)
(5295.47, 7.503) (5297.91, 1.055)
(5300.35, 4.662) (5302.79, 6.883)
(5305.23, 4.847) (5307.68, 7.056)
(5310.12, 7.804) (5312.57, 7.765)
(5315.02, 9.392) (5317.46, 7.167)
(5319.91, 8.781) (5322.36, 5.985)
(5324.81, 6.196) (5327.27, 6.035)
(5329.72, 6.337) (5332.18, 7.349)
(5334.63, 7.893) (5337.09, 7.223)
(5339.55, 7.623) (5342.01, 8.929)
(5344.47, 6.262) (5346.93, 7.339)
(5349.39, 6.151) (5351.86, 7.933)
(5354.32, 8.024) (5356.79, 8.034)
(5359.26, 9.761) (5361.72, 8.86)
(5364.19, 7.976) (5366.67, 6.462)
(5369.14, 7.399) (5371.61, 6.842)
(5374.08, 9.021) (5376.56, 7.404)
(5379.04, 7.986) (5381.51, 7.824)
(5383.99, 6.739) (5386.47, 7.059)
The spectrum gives 3.4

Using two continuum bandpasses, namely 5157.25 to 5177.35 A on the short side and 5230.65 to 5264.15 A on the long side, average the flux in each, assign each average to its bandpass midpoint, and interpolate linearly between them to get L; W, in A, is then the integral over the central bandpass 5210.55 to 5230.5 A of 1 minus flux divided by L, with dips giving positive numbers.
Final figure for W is 0.4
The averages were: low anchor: 6.89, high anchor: 7.38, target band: 7.05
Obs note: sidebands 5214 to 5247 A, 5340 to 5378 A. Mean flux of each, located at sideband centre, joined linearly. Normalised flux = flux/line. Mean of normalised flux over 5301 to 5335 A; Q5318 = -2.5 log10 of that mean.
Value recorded 0.08 mag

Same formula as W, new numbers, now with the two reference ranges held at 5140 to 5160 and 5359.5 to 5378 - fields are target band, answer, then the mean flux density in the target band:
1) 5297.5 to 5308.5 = 3.67 A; 5.11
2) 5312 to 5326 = 0.29 A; 7.54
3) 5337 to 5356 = 0.75 A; 7.46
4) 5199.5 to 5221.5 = 1.04 A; 7.08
